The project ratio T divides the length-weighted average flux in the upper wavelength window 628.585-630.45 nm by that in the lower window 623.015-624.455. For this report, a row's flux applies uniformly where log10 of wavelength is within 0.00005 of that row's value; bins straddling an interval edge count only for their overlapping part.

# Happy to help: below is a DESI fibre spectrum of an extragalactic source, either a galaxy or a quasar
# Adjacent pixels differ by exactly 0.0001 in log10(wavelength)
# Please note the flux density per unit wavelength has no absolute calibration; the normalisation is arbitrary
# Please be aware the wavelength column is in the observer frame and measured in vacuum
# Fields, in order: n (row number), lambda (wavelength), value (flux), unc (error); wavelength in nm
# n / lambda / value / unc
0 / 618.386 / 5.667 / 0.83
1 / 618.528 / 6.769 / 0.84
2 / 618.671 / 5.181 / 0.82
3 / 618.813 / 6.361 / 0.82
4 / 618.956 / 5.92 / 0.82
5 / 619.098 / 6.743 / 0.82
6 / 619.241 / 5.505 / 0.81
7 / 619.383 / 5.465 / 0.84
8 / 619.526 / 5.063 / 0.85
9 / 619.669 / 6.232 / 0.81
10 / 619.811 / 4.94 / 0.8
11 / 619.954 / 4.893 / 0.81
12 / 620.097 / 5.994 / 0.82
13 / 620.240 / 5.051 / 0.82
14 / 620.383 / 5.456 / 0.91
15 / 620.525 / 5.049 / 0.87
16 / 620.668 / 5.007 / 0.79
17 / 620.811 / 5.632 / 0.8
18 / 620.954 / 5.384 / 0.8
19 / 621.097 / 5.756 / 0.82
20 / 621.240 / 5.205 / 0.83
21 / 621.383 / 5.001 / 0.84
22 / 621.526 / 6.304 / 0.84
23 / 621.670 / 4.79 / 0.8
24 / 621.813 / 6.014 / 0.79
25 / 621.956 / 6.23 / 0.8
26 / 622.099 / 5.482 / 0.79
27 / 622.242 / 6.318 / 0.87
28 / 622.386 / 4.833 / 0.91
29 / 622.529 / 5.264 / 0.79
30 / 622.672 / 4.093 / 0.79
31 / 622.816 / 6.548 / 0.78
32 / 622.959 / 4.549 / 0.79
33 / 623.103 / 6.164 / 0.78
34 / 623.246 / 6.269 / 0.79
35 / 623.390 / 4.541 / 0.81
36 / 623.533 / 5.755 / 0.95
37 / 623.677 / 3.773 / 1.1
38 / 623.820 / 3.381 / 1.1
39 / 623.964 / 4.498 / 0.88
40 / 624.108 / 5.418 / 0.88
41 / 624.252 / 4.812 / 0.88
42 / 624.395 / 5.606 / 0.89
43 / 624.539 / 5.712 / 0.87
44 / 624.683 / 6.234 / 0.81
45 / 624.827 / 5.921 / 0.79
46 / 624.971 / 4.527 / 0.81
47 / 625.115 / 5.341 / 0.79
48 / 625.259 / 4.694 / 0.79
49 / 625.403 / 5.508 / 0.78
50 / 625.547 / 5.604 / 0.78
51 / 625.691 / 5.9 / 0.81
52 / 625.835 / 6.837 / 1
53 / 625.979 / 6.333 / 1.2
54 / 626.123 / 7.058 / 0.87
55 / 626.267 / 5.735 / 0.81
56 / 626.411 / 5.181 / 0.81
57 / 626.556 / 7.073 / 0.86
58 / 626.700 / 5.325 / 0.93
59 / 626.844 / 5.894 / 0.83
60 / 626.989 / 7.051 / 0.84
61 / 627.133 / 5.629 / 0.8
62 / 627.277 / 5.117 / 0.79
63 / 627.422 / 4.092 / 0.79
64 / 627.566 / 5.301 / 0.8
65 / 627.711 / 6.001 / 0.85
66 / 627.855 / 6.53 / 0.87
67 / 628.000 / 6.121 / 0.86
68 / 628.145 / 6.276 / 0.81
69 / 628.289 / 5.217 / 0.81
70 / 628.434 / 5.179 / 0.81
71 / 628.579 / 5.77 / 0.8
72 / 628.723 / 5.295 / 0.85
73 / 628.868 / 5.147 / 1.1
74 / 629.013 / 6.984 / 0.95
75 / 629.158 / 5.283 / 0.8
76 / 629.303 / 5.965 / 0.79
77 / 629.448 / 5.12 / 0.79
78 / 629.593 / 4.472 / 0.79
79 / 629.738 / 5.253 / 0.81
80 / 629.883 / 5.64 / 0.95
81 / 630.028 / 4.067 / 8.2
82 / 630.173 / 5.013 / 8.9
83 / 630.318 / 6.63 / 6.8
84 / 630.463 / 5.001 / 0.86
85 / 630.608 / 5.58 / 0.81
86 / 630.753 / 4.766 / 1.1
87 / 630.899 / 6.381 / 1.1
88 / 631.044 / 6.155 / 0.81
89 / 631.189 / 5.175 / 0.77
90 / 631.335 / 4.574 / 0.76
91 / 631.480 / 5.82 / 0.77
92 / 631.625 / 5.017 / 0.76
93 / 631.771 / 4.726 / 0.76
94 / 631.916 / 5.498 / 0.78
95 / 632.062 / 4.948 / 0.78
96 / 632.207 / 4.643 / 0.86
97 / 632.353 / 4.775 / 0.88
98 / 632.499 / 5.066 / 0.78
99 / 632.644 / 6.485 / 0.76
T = 1.1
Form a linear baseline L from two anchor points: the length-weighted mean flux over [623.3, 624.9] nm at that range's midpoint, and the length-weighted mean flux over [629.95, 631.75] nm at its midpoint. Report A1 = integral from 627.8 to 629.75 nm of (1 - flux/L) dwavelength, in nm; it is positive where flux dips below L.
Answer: -0.136 nm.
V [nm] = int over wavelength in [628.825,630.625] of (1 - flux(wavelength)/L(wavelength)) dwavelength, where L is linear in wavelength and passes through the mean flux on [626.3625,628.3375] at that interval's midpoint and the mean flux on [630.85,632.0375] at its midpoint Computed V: 0.05 nm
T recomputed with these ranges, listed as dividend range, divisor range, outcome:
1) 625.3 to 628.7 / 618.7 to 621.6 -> 1.05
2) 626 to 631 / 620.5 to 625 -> 1.06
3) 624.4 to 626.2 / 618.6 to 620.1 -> 1.03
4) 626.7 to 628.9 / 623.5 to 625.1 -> 1.12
